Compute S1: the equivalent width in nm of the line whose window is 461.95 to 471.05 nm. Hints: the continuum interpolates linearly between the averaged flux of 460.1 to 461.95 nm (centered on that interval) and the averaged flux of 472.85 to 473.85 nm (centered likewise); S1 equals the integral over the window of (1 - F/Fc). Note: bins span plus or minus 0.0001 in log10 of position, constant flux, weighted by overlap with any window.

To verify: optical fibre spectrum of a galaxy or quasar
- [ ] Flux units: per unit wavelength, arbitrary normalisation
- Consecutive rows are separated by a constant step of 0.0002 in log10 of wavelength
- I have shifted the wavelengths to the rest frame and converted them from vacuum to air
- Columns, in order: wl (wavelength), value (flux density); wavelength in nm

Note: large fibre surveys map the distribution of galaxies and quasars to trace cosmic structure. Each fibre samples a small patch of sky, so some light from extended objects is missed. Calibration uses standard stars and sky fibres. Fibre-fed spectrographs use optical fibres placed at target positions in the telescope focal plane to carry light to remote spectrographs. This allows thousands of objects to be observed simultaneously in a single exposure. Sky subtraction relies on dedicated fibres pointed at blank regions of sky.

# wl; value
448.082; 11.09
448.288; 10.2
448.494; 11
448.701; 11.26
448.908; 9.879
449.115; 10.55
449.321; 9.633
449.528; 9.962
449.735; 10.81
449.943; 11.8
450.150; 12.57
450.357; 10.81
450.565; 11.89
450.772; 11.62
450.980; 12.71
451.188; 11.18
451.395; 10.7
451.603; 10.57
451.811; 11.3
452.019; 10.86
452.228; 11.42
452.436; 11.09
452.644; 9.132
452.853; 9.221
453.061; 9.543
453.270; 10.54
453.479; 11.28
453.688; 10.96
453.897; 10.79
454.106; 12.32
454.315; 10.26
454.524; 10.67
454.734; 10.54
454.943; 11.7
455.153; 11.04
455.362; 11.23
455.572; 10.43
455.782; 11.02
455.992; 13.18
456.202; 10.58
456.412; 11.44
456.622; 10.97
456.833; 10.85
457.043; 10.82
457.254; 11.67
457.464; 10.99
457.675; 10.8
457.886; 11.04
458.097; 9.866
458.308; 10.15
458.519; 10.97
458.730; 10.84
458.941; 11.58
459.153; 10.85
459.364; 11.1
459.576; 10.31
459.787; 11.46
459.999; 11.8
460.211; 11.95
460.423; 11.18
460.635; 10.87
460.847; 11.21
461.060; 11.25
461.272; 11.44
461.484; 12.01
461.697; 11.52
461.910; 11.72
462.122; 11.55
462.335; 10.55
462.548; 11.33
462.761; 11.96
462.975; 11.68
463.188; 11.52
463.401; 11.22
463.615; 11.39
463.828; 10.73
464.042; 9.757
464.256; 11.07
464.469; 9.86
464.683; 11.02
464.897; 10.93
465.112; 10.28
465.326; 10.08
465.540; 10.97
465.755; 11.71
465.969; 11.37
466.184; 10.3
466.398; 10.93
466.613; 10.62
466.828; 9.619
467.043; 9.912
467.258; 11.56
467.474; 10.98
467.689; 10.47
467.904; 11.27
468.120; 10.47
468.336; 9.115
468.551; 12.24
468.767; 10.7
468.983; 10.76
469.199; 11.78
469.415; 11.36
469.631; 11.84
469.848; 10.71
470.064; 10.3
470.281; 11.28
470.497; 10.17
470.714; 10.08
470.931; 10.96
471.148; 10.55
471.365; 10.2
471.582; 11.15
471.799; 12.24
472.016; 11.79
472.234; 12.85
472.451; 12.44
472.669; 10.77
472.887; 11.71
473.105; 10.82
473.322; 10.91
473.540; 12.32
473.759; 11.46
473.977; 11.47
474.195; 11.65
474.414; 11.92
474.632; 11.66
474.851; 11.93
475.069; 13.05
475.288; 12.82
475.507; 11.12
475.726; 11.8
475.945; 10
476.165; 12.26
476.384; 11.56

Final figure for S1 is 0.45 nm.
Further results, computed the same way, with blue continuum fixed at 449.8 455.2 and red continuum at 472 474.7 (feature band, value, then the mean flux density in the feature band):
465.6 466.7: 0.043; 11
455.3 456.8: -0.016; 11.2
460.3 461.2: 0.010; 11.2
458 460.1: 0.061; 10.9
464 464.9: 0.068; 10.5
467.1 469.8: 0.117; 11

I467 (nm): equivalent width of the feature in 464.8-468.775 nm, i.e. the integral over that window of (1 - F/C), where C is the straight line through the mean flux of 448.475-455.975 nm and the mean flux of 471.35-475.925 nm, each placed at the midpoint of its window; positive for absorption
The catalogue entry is 0.26 nm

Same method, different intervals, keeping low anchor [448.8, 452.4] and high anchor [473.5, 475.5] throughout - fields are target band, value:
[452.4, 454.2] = 0.11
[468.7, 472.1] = 0.24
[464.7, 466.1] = 0.09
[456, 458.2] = 0.06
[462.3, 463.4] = 0.01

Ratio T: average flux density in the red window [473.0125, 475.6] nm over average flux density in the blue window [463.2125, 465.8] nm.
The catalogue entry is 1.1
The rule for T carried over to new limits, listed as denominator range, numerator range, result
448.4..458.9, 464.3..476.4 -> 1.02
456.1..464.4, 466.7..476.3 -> 1.01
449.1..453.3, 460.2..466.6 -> 1.02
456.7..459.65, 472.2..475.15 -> 1.08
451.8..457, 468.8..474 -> 1.03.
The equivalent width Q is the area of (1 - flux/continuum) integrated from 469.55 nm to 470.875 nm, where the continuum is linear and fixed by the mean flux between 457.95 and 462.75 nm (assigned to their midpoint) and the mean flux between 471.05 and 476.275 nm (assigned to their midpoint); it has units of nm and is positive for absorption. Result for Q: 0.09 nm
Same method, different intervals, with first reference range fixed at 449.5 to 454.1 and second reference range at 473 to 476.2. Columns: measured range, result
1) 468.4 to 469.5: 0.021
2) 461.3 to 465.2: 0.069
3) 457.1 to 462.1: 0.027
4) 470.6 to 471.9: 0.080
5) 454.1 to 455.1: 0.009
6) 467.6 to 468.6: 0.074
